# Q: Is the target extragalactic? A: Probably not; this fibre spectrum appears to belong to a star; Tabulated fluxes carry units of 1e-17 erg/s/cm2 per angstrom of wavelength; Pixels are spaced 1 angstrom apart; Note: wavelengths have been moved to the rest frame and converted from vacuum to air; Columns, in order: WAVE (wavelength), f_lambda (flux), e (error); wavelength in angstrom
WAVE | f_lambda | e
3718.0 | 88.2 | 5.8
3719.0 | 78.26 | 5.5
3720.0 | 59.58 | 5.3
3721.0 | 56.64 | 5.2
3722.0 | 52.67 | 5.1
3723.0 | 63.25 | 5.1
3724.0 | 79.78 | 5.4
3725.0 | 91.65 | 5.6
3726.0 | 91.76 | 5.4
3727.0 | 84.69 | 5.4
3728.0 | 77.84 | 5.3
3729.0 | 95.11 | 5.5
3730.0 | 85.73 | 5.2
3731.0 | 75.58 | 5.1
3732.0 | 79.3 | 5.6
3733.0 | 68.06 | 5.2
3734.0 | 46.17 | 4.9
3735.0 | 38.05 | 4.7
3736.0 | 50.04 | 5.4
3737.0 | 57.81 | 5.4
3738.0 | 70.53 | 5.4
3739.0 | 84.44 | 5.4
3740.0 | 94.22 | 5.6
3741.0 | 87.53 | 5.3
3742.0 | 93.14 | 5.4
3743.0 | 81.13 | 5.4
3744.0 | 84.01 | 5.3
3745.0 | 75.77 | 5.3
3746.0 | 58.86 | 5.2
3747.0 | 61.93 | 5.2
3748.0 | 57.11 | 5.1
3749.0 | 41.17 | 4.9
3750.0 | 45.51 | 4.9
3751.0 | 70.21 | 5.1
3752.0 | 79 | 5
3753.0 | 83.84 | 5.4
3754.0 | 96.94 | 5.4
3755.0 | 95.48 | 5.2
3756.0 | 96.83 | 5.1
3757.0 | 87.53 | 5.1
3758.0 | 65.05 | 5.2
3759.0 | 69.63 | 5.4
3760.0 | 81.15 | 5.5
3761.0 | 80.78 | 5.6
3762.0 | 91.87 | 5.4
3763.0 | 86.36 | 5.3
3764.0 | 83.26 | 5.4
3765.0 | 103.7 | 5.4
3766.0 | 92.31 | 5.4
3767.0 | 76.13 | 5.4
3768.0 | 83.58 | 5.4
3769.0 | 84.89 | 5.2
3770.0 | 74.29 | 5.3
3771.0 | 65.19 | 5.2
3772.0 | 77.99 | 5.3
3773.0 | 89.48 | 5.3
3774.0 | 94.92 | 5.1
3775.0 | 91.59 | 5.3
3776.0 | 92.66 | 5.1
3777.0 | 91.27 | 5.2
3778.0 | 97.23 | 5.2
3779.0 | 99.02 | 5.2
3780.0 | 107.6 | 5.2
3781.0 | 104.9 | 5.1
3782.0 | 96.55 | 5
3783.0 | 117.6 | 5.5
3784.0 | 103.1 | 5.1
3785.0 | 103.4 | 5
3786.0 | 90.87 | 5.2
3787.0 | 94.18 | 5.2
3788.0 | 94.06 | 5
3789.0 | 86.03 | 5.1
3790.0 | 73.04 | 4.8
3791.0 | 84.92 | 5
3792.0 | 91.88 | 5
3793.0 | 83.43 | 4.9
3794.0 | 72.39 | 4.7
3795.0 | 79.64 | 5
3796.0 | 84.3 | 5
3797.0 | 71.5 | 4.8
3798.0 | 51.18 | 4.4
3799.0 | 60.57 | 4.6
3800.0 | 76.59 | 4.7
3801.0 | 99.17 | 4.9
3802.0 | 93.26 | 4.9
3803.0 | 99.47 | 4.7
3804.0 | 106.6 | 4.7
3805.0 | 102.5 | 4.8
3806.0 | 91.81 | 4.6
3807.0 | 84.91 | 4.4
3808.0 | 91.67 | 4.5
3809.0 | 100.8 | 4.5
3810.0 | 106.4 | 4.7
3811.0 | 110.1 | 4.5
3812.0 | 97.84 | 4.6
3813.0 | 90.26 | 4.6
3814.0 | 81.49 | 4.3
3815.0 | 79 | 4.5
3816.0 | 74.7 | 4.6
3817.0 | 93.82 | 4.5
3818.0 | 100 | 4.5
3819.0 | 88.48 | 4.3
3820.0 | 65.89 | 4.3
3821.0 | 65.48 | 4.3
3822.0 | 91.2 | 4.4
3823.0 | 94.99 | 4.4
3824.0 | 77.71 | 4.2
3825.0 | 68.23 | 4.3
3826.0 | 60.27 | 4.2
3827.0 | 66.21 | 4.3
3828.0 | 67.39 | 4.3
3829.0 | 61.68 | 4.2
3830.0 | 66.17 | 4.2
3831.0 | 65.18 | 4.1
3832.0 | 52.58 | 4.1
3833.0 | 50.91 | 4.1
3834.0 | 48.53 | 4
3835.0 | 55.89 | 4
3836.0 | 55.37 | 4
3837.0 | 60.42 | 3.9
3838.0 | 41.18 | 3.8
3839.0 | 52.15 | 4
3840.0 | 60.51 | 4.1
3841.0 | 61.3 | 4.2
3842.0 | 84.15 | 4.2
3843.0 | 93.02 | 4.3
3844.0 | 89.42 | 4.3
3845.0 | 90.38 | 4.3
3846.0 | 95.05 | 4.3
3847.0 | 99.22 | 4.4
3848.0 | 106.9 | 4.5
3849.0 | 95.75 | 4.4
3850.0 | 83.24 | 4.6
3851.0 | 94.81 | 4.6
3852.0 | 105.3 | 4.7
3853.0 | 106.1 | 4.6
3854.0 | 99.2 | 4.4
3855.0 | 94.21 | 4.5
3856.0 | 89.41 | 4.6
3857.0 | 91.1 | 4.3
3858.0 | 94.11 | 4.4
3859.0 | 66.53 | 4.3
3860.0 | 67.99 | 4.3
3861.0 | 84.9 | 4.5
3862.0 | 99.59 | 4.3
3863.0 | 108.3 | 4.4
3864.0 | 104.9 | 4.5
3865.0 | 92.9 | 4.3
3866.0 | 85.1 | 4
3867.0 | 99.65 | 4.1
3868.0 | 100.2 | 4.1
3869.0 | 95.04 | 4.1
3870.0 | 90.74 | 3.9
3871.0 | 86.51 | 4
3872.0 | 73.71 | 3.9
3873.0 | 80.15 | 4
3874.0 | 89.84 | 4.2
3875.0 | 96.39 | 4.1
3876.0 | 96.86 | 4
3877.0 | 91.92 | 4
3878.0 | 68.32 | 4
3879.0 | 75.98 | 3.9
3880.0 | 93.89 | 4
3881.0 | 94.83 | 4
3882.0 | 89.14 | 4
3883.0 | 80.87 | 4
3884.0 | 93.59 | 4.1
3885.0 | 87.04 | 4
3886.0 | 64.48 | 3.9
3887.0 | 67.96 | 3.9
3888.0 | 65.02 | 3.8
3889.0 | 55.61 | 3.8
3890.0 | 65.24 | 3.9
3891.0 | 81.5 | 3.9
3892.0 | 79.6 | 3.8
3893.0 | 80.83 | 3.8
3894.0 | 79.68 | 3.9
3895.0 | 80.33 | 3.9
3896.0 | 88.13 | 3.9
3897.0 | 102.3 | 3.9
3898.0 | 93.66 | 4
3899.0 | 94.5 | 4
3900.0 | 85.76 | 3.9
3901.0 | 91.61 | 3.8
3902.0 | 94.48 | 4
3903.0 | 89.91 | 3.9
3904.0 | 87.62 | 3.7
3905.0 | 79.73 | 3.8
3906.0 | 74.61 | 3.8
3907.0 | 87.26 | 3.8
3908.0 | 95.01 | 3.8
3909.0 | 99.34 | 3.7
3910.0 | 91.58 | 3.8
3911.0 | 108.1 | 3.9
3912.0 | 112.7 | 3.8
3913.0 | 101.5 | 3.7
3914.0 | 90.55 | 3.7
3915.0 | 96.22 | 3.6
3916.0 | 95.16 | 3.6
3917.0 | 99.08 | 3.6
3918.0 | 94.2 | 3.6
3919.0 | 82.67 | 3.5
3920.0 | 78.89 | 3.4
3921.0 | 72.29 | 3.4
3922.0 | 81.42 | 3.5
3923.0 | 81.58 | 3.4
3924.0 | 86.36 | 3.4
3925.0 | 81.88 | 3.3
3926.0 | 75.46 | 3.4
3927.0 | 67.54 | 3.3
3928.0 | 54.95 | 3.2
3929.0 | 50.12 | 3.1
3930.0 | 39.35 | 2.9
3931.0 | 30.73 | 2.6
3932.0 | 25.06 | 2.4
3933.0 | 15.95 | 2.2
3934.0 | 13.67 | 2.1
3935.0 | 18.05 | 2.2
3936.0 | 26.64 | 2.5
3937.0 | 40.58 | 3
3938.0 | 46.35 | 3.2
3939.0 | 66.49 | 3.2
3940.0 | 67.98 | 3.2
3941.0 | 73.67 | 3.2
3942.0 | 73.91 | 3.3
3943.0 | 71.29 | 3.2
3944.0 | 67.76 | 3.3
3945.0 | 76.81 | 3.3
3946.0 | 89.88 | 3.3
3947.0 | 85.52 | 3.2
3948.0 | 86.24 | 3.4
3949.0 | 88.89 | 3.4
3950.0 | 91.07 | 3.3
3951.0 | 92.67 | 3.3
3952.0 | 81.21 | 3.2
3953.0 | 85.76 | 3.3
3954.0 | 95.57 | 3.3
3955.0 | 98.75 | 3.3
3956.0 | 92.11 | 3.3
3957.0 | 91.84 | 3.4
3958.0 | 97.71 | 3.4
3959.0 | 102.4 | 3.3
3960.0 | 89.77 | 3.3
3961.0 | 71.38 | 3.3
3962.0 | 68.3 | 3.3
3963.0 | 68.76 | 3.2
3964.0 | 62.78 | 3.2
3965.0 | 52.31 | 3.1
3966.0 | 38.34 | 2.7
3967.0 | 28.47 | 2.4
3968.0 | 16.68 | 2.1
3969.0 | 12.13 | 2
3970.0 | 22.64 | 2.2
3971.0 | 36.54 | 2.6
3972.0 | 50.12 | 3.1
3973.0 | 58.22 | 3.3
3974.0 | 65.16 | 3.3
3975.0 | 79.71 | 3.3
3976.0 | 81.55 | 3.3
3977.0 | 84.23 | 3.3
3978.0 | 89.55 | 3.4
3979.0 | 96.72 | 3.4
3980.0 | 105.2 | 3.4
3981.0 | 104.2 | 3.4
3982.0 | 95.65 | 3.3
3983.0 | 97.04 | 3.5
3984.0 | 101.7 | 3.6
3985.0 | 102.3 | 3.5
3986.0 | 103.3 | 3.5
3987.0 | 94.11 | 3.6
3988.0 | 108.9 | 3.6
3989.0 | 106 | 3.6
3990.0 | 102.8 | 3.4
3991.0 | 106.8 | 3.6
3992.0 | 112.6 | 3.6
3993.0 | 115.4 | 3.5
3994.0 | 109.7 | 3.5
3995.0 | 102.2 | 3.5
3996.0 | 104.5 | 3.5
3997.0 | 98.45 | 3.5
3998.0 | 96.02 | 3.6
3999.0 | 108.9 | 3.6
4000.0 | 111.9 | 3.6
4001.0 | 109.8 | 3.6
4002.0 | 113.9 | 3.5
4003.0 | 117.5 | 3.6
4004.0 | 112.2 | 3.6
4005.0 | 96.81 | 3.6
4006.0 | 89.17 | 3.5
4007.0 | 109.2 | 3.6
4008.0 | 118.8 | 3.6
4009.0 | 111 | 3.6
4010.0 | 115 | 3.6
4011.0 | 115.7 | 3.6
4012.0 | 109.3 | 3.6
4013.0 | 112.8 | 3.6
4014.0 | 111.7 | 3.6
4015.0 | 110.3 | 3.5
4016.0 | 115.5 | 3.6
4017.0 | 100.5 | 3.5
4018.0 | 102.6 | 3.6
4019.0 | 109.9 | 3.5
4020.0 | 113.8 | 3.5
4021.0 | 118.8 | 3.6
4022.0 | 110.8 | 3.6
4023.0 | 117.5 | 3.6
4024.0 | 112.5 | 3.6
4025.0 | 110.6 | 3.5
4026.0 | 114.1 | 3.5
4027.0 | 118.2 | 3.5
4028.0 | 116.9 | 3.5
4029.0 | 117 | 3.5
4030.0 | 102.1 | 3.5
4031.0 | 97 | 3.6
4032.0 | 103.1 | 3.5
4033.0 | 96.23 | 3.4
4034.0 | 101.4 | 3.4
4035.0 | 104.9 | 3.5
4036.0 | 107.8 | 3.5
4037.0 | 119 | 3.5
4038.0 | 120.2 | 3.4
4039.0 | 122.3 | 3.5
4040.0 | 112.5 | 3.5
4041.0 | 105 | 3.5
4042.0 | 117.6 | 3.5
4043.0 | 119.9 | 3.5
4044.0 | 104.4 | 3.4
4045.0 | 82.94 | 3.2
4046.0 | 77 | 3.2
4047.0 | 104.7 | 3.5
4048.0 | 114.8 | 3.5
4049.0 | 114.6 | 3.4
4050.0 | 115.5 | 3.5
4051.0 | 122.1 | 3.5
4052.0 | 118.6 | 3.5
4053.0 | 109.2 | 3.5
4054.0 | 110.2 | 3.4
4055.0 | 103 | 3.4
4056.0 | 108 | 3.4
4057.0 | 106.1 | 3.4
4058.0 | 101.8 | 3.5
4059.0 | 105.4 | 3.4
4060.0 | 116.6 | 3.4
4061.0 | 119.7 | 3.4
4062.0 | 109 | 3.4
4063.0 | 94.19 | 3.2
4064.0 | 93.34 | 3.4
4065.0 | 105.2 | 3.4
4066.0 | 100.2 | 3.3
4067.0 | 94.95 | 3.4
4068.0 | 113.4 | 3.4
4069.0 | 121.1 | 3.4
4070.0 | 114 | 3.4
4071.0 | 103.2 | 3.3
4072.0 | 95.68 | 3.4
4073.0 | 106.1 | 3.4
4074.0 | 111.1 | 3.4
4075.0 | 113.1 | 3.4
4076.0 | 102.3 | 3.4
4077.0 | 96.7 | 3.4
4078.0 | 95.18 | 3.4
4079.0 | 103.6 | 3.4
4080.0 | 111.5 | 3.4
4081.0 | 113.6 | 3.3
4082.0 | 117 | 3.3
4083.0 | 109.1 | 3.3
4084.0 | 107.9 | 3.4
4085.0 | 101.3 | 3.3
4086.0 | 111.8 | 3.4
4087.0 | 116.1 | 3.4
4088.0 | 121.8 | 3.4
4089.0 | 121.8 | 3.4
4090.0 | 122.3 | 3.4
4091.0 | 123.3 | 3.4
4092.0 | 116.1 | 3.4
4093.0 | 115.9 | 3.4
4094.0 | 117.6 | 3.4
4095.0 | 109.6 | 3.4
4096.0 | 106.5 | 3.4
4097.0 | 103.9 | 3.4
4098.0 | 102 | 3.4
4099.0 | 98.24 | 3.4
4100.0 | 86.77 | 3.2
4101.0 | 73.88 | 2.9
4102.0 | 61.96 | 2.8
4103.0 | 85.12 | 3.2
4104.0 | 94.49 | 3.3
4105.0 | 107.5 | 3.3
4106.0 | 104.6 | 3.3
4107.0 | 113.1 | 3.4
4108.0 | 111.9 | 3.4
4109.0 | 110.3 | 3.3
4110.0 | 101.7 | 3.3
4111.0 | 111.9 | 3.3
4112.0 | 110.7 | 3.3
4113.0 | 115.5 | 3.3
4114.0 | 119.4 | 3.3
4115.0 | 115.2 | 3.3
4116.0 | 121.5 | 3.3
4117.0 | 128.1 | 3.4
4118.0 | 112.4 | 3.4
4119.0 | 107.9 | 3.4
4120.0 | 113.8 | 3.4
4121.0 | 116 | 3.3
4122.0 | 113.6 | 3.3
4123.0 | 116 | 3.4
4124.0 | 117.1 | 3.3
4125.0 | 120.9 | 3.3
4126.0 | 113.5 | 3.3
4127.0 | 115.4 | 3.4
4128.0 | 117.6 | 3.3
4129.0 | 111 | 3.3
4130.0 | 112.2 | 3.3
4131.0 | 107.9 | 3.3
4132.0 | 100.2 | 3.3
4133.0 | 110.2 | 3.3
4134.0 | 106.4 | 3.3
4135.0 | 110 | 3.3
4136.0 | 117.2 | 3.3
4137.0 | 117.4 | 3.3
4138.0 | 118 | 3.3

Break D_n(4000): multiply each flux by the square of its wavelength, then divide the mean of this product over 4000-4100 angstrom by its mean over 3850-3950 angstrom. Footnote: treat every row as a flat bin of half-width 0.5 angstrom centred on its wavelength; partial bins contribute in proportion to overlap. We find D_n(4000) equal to 1.47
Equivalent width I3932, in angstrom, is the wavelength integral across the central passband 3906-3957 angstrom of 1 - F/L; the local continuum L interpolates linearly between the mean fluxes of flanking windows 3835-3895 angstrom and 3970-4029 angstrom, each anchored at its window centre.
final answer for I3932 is 9.9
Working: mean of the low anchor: 84.1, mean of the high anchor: 102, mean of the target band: 74.7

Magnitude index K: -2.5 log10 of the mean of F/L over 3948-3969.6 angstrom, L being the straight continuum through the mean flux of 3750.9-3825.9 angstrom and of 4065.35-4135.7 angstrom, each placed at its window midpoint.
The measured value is 0.33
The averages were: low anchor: 87.5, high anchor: 109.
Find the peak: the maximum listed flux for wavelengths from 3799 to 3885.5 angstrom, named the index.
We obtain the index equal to 110.1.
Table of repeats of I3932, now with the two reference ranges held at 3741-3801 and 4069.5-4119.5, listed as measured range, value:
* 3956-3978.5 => 8.1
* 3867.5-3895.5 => 2.8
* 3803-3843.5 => 4.7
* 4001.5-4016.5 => -1.4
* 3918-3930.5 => 3.0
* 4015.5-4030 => -1.4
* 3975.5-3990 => 0.2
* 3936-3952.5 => 3.9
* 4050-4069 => -0.5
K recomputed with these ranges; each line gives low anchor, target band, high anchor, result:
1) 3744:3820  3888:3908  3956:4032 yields 0.09 mag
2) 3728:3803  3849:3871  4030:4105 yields -0.04 mag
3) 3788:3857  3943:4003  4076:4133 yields 0.14 mag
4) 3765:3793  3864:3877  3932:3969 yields -0.17 mag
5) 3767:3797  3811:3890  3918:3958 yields -0.02 mag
